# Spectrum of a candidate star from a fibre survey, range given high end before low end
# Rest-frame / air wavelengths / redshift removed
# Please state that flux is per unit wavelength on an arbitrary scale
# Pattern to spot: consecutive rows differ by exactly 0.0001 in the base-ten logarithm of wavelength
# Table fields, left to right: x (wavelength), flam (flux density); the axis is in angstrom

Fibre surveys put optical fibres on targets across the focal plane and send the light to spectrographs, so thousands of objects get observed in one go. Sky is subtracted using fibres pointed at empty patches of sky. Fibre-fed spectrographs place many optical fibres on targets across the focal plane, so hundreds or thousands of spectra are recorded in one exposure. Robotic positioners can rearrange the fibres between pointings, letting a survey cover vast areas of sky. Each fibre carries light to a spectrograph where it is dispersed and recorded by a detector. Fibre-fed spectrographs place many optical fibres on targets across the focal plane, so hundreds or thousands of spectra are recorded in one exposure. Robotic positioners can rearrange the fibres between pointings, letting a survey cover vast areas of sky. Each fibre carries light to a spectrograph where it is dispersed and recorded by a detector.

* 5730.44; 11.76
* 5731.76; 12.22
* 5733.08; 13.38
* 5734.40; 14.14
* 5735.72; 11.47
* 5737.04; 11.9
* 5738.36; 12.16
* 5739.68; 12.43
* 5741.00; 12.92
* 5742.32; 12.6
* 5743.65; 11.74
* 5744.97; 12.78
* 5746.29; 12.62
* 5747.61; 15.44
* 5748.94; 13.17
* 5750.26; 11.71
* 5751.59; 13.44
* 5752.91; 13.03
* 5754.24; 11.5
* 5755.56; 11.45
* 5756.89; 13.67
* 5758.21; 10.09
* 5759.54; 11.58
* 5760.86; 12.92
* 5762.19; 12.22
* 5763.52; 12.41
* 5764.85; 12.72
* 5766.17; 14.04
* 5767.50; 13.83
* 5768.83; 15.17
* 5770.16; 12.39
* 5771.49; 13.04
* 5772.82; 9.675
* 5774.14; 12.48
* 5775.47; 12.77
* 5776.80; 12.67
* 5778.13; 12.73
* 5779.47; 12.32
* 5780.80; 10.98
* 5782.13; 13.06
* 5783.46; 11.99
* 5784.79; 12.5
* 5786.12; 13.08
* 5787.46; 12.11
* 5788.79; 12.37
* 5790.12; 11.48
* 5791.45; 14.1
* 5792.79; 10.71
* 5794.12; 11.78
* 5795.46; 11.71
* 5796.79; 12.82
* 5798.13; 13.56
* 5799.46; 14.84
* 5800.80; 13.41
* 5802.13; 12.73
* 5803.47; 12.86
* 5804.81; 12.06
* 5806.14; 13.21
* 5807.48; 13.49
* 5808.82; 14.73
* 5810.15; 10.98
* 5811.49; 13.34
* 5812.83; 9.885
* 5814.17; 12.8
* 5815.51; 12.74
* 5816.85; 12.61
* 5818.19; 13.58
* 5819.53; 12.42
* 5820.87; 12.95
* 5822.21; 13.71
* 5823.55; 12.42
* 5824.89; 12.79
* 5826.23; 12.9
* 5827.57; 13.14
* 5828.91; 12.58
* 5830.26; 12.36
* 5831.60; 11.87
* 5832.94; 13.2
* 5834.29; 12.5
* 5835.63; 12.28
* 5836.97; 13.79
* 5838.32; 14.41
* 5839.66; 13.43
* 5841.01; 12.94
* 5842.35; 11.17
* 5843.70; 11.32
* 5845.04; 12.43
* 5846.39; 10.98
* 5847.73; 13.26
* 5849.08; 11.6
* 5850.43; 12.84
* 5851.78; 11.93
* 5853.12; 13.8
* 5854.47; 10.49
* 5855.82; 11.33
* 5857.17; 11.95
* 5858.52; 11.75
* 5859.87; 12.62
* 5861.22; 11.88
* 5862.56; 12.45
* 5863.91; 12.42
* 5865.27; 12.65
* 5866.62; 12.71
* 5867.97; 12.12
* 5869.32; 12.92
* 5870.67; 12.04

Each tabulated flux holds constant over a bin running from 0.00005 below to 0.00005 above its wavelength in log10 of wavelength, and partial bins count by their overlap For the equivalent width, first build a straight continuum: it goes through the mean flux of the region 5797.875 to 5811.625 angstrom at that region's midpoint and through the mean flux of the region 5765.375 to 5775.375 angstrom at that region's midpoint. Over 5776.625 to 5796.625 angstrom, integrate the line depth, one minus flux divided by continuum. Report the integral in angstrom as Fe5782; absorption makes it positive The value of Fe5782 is 1.25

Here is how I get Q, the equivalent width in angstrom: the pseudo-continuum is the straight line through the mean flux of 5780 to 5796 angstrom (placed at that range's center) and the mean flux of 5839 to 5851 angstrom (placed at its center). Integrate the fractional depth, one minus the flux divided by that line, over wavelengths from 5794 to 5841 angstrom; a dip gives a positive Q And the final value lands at -2.63 angstrom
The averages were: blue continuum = 12.2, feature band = 12.9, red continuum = 12.2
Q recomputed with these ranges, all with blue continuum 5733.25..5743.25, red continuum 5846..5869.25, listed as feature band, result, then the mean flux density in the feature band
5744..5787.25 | -0.5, 12.6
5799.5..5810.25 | -0.7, 13.2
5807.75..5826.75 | -0.6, 12.7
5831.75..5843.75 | -0.6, 12.8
